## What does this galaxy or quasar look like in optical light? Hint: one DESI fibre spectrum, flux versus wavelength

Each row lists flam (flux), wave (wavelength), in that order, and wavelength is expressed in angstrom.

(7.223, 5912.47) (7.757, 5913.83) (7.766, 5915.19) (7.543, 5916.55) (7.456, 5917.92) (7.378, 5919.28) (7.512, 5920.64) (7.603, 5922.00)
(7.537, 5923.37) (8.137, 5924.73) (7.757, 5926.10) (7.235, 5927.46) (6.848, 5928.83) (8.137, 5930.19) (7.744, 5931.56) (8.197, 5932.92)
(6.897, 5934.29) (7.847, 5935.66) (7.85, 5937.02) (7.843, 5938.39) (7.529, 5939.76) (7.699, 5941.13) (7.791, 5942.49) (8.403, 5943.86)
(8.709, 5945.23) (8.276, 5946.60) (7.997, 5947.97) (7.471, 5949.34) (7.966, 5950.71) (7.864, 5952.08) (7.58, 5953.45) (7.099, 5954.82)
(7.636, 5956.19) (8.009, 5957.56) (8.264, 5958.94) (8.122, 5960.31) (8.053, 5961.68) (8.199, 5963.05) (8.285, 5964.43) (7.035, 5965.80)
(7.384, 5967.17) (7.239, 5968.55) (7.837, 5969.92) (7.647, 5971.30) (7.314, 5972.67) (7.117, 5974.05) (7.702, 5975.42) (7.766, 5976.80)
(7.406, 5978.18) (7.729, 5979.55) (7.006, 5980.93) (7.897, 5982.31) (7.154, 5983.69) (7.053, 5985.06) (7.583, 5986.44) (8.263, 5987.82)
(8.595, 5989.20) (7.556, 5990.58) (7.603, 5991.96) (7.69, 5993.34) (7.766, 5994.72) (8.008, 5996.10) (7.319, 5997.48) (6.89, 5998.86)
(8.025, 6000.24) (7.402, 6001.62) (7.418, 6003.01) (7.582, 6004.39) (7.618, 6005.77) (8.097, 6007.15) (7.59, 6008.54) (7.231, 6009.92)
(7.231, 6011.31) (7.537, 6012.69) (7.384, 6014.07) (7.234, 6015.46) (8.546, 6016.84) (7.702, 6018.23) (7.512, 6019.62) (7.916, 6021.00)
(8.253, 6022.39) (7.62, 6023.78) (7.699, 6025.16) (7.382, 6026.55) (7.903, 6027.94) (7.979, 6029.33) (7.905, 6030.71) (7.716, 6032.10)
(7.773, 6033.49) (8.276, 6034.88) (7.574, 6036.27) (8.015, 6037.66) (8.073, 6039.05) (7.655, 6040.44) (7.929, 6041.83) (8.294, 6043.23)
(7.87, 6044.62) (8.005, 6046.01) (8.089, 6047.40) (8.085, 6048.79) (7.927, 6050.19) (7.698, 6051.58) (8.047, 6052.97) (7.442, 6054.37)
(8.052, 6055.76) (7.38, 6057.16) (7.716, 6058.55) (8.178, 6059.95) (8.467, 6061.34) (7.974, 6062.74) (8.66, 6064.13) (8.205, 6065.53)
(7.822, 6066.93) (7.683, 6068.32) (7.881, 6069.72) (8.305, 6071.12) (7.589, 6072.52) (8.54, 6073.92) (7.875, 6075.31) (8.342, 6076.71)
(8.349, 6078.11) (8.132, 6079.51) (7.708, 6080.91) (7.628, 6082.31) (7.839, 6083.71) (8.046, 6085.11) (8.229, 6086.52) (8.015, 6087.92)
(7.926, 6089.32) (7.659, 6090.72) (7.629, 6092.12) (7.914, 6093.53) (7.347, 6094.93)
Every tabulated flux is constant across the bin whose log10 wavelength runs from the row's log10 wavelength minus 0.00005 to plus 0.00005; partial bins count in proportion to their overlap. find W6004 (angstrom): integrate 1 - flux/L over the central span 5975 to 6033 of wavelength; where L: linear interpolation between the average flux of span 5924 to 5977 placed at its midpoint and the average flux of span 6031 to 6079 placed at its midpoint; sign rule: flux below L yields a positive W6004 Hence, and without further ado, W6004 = 1.6 angstrom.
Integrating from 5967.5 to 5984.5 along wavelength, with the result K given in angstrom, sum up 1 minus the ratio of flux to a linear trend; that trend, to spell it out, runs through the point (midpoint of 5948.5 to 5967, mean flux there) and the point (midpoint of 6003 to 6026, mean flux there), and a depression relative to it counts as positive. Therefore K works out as 0.6 angstrom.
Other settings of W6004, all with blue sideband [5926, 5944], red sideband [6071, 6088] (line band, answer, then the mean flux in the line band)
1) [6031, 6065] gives 0.0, 7.95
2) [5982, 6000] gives 0.4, 7.65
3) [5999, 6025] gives 0.7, 7.65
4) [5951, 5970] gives 0.0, 7.76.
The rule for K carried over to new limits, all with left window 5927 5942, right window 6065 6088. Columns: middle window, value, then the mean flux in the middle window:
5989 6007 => 0.37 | 7.64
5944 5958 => -0.38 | 7.88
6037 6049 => -0.12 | 8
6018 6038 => 0.17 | 7.81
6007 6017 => 0.39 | 7.53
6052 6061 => 0.15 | 7.83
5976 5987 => 0.43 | 7.45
